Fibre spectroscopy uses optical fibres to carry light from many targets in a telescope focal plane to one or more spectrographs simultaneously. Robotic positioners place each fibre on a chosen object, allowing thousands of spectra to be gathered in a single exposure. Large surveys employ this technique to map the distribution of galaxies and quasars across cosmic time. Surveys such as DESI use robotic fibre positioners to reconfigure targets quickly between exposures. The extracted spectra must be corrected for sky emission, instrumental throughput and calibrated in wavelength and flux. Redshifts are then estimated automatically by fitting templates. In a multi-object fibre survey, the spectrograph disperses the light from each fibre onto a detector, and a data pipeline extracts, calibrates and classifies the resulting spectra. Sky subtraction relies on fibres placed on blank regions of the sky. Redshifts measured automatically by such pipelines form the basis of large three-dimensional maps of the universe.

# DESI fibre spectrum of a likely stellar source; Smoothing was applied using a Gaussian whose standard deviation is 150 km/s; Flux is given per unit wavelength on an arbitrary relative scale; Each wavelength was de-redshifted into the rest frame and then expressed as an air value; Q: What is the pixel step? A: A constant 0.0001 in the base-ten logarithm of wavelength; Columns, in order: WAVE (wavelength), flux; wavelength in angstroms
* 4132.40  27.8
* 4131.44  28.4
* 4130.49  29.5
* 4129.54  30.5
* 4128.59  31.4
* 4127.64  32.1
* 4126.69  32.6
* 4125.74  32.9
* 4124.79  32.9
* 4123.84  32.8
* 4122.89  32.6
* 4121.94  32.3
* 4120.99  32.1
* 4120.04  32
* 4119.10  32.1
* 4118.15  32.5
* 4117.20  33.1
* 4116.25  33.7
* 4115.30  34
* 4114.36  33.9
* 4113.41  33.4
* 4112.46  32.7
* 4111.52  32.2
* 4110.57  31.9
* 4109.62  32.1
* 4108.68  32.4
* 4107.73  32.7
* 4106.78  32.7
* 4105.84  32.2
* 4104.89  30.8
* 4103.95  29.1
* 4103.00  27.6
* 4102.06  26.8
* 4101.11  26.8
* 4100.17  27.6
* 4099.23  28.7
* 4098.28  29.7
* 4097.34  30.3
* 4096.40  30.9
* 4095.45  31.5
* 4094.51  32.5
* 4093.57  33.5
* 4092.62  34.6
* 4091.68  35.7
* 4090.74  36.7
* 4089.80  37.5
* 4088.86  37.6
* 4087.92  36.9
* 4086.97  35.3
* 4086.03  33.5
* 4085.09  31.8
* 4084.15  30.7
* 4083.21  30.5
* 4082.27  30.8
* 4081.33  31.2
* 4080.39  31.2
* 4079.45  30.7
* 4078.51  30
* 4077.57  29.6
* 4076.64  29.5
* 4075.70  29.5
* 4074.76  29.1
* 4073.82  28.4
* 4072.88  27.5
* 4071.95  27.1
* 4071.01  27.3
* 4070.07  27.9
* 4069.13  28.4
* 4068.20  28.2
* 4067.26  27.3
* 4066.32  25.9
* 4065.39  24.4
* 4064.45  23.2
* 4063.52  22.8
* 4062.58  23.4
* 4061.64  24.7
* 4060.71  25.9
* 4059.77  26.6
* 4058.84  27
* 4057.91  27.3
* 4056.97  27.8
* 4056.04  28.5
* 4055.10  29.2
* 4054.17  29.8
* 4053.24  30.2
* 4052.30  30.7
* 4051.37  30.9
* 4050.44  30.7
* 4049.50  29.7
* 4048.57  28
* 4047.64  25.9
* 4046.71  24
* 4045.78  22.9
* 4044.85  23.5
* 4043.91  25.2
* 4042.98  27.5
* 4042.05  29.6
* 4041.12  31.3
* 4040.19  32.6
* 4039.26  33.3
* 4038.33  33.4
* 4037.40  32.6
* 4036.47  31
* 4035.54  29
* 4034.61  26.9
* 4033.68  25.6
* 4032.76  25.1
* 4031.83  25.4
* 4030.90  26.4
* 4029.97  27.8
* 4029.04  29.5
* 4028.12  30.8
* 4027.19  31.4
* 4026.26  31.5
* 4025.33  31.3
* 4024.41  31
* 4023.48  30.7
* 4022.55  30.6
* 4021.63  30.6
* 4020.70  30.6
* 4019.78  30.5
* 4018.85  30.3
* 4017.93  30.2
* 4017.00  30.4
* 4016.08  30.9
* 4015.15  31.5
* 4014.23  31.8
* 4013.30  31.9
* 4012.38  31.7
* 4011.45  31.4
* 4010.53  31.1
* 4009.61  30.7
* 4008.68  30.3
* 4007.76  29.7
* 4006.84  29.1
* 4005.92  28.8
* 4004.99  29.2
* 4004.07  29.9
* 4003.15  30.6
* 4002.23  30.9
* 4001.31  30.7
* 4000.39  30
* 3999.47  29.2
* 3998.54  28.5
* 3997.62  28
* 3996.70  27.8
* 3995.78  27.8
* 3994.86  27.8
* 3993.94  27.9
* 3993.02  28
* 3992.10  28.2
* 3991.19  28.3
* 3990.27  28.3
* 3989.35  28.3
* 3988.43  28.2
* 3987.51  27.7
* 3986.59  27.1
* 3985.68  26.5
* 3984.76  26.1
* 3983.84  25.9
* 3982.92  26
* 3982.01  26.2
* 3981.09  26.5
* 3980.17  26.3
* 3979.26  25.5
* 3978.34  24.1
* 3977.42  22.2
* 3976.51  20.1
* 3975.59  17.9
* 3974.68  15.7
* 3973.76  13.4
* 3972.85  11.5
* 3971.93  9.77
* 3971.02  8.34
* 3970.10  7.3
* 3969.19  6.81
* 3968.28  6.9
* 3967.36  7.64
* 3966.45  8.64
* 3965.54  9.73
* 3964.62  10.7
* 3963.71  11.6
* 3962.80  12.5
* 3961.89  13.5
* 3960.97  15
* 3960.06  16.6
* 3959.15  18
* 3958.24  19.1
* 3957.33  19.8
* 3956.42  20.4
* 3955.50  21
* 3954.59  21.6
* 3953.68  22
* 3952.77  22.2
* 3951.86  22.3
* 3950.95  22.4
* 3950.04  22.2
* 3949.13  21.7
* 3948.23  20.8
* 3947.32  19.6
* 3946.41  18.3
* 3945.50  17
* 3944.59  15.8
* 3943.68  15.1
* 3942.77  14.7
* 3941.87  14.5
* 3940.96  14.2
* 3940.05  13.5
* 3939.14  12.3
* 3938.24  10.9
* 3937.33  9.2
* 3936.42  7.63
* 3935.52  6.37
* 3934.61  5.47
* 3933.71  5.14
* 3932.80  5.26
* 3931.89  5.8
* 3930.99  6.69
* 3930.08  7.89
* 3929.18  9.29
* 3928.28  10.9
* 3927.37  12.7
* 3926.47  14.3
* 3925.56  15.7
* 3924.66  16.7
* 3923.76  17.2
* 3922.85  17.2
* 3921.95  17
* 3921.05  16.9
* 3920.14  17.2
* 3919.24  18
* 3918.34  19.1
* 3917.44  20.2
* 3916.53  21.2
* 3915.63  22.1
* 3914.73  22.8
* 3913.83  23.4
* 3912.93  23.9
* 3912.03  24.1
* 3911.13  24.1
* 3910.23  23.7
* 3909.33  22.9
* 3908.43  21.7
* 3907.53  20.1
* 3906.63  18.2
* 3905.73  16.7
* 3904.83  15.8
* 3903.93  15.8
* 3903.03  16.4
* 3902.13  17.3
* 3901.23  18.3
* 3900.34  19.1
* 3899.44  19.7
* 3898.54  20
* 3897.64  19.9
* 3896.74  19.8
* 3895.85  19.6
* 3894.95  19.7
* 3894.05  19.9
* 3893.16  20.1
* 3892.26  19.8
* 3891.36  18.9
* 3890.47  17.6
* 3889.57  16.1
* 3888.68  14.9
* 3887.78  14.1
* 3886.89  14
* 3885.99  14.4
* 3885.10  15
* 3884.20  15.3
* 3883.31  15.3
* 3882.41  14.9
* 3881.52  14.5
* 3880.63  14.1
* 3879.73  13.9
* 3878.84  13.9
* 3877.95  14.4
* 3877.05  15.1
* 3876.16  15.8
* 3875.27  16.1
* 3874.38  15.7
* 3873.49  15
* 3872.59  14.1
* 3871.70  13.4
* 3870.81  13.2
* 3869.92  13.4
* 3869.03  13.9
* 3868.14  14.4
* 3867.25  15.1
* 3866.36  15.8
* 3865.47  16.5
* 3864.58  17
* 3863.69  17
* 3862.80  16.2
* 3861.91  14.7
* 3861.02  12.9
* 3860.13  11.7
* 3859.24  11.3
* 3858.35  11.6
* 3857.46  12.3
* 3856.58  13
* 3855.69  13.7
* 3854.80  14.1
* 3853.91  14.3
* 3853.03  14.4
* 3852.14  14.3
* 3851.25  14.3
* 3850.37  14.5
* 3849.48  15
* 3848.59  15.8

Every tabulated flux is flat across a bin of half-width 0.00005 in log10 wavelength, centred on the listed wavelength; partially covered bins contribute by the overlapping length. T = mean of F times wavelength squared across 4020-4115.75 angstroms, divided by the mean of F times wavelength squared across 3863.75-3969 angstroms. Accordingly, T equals 2.0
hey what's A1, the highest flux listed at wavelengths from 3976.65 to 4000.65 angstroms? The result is 30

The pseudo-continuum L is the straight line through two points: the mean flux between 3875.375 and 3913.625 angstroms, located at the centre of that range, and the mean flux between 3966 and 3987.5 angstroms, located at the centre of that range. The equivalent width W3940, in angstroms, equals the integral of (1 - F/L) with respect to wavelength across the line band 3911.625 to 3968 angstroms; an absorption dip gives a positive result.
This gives 8.0 angstroms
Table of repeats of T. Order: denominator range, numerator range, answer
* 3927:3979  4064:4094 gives 2.31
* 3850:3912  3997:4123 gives 2.02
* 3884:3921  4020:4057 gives 1.63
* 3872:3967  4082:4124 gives 2.16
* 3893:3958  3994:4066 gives 1.79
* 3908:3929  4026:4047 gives 1.58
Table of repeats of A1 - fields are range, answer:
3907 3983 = 26.5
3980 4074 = 33.4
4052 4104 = 37.6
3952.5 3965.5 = 22.2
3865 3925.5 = 24.1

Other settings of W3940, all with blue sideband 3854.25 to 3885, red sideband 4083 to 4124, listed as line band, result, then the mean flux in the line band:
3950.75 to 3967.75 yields 3.7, 16.5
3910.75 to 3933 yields 2.1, 16.5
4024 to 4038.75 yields -1.4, 29.3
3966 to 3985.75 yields 4.5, 17.5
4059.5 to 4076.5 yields 1.7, 26.6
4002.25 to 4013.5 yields -2.4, 30.4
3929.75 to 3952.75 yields 7.4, 13.6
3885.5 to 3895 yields -0.7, 17.1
